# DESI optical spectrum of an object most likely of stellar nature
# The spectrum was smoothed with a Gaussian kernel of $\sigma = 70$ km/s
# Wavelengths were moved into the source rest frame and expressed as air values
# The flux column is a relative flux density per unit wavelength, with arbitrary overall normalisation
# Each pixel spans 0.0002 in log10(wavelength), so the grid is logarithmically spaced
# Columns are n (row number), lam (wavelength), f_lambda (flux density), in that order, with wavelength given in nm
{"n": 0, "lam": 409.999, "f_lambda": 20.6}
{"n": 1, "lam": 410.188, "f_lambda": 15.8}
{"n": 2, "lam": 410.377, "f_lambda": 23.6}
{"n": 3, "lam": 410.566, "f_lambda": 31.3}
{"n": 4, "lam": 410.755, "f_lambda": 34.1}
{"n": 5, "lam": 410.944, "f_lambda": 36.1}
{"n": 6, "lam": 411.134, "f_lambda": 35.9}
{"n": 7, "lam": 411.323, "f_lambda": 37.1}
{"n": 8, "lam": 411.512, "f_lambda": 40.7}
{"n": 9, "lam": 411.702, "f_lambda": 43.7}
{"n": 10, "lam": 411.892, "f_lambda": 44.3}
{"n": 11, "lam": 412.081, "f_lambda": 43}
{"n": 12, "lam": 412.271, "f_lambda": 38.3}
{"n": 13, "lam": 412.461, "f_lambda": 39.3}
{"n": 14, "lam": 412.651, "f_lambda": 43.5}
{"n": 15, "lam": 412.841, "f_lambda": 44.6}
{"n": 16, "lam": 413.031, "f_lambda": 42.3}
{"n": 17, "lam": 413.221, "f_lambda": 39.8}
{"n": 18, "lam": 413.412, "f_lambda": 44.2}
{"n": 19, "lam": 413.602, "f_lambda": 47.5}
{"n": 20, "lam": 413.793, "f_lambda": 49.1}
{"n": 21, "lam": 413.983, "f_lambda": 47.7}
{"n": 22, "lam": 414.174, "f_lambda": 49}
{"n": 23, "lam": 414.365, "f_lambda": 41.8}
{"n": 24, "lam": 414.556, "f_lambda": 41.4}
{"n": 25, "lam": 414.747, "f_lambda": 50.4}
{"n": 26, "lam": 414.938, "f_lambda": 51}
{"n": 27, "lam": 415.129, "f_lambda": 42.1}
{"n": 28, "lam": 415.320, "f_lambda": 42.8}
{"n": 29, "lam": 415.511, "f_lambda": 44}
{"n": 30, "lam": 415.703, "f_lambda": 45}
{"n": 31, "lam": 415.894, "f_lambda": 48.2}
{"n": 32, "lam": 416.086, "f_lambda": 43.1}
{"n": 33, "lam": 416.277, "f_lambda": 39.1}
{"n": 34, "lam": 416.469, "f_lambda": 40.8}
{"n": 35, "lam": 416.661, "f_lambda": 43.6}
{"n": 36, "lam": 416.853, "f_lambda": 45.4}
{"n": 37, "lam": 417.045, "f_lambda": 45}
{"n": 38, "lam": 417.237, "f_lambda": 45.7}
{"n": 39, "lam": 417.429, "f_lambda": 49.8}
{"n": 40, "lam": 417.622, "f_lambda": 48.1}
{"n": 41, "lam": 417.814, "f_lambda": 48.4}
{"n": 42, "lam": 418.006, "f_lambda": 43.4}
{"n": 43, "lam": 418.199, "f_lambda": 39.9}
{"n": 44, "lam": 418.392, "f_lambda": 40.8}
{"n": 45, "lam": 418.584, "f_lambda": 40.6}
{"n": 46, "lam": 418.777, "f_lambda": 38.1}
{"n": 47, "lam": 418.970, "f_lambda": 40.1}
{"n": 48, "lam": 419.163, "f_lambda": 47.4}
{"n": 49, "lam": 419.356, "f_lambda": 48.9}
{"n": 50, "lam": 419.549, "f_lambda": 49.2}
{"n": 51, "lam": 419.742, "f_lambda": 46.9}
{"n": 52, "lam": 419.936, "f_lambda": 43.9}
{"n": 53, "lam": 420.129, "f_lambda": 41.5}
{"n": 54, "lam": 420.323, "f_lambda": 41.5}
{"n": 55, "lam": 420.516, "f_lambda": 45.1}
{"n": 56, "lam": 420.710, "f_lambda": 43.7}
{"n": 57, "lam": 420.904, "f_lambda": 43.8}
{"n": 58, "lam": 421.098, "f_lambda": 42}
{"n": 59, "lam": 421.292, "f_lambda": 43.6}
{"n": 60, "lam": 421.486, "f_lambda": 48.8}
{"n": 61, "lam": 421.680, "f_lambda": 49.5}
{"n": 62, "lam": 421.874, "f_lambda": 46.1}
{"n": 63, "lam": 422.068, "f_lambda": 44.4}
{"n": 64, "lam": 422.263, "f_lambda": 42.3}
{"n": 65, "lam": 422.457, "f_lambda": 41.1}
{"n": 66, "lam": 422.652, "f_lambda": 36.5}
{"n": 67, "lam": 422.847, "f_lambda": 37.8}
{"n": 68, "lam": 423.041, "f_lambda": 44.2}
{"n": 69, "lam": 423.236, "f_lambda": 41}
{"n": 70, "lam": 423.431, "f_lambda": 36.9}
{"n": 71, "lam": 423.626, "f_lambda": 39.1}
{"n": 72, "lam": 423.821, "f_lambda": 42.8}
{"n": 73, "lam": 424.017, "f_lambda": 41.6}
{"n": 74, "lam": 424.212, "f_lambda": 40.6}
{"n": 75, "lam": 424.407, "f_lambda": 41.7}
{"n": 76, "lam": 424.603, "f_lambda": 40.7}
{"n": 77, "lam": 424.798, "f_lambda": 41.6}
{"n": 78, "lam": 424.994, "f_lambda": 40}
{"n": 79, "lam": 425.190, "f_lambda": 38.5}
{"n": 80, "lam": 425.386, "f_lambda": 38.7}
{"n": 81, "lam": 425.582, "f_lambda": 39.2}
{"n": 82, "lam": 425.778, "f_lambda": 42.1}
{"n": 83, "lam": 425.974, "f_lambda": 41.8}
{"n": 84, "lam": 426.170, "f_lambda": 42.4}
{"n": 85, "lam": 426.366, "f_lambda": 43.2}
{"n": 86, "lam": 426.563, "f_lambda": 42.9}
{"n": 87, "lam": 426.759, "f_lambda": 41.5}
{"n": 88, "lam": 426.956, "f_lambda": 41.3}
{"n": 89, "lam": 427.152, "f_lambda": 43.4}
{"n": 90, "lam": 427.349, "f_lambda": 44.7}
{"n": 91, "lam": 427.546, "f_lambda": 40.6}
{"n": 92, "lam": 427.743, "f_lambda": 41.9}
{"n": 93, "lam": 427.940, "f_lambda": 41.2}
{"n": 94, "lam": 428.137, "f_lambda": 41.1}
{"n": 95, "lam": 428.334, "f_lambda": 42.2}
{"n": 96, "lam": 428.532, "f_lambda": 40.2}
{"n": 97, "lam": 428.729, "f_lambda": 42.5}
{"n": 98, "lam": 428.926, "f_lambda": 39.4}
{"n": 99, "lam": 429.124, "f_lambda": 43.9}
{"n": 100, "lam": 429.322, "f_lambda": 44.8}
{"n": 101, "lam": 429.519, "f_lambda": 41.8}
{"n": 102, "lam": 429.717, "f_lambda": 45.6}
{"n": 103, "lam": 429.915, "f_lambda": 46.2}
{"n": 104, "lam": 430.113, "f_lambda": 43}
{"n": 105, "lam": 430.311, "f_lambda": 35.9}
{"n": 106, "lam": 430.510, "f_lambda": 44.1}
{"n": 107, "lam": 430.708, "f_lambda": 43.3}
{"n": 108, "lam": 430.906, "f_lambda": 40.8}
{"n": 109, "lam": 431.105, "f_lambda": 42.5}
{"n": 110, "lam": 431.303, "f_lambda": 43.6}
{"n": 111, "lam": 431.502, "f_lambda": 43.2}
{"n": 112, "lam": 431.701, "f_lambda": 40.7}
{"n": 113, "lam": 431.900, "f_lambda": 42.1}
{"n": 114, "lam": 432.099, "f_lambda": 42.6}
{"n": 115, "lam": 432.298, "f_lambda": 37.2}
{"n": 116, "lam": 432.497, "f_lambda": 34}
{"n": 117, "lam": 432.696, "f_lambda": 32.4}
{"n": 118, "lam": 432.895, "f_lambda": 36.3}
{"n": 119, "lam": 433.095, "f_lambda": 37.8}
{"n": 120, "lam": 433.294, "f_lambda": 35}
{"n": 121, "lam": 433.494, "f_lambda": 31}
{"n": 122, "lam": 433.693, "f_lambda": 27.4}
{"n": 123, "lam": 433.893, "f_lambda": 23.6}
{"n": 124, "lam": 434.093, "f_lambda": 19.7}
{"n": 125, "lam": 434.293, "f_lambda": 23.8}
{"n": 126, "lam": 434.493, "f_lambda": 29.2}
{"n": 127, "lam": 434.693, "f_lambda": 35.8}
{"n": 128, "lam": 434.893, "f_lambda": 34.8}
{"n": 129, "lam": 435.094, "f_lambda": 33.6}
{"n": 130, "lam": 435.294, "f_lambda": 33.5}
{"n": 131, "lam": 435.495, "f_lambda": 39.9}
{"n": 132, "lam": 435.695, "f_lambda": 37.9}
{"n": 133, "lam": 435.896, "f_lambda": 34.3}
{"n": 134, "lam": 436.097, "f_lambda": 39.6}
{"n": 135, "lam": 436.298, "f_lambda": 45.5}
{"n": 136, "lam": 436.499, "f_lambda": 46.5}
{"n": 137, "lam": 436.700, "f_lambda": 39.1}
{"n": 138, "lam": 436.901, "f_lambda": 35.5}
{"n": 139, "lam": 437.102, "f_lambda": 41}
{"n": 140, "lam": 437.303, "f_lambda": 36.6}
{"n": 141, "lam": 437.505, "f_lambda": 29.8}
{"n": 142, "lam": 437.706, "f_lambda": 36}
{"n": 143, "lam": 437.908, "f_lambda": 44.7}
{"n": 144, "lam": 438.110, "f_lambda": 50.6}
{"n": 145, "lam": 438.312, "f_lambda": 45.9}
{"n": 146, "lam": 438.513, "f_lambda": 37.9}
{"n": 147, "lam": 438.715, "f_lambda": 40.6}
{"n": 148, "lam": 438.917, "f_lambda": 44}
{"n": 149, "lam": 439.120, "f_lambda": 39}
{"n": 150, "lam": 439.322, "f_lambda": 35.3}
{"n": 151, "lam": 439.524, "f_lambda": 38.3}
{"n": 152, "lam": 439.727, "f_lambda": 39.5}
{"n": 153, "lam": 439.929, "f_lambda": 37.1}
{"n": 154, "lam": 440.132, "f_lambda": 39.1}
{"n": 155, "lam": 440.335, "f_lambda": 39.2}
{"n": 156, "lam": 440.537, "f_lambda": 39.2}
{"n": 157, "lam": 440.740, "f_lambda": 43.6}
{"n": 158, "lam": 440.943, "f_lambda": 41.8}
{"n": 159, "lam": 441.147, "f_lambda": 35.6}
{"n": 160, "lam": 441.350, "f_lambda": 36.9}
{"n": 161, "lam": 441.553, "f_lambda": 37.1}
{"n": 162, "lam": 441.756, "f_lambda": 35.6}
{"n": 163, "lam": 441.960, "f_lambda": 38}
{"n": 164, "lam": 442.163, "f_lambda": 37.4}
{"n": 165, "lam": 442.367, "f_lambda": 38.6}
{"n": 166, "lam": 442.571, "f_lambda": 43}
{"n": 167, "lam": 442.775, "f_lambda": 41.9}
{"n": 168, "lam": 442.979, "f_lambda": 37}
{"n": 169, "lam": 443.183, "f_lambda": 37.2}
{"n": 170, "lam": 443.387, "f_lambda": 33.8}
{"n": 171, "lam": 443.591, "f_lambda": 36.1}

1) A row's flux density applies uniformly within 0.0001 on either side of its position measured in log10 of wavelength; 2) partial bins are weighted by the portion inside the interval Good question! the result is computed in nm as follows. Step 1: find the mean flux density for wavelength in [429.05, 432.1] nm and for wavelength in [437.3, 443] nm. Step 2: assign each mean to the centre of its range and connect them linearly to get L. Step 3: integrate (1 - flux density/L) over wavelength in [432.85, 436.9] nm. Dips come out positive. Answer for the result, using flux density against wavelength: 0.68 nm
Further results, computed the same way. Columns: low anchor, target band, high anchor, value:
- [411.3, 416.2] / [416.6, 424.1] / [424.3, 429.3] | -0.13 nm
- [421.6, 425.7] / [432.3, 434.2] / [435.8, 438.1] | 0.42 nm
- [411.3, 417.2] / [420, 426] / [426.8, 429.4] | 0.12 nm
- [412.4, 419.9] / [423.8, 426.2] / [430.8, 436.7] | -0.03 nm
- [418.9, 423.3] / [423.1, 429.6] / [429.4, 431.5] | 0.28 nm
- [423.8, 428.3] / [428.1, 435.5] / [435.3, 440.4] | 0.53 nm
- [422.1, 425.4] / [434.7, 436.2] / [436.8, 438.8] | 0.14 nm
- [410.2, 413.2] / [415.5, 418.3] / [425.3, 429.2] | -0.39 nm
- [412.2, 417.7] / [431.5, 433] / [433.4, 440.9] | 0.02 nm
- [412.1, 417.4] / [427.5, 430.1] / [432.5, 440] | -0.22 nm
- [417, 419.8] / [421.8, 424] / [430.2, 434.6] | 0.04 nm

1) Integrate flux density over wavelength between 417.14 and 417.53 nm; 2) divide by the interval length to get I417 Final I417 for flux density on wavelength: 47.7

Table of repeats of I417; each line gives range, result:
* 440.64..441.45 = 39.4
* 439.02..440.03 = 37.9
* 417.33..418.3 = 45.9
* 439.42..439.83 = 38.9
